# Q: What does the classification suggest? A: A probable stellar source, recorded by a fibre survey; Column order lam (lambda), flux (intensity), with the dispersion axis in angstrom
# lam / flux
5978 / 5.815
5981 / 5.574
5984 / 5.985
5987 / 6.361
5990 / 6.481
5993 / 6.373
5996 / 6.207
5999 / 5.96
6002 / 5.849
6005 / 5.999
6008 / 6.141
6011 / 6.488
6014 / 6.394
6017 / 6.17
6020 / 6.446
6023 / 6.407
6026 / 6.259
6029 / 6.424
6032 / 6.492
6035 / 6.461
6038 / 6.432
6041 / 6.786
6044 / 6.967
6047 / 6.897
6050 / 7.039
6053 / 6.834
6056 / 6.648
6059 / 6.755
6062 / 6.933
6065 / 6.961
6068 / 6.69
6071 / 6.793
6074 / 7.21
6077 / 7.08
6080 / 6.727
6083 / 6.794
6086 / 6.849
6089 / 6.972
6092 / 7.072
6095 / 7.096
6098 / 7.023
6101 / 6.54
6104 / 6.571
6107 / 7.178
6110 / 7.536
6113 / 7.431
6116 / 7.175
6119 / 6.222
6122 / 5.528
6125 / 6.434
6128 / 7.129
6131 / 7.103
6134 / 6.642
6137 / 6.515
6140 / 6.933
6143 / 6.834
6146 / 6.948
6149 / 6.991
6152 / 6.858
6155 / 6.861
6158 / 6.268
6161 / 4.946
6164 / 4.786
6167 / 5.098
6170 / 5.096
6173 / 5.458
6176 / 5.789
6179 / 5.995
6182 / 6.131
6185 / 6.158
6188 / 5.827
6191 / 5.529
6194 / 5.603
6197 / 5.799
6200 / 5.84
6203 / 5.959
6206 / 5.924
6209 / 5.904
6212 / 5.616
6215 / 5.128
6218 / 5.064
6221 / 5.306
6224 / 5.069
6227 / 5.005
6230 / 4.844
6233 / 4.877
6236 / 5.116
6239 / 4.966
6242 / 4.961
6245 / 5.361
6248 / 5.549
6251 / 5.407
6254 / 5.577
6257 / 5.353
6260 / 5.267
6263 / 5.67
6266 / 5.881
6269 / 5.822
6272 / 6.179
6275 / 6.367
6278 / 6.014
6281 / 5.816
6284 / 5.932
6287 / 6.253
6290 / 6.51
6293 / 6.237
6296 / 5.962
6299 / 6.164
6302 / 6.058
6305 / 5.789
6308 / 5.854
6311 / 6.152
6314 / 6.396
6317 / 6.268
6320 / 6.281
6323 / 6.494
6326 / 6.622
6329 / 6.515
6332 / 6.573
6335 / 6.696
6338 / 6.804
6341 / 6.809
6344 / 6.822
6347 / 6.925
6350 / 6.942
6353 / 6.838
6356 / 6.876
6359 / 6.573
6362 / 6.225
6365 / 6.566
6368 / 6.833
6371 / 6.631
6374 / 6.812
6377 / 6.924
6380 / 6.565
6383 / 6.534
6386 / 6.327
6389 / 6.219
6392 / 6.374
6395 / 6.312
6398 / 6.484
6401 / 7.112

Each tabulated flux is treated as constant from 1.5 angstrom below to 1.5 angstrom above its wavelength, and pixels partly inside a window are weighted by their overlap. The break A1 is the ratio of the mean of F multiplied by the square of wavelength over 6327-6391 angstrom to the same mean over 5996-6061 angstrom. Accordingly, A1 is 1.1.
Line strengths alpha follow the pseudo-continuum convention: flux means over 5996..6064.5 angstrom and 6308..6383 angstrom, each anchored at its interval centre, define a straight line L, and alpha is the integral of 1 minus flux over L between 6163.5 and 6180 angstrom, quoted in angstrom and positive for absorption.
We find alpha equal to 2.9 angstrom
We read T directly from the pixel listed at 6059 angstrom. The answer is 6.755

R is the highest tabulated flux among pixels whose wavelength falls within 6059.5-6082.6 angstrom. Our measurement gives 7.21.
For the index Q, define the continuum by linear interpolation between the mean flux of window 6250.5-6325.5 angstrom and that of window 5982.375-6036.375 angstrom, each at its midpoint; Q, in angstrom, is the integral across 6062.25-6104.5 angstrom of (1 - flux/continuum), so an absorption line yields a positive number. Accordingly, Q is -4.7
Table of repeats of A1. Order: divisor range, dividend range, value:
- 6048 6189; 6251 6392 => 1.03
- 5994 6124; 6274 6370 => 1.05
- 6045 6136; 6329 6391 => 1.06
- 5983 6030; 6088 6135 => 1.14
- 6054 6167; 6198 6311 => 0.88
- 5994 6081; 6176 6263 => 0.88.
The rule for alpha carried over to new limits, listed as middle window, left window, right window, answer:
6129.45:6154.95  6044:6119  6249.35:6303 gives -0.9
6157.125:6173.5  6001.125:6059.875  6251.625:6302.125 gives 2.5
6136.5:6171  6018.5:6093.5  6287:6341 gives 2.2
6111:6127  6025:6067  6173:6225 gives -1.0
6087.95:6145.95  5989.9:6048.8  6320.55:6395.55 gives -3.5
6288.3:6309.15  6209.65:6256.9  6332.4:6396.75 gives -0.6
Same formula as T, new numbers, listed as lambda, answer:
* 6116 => 7.175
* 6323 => 6.494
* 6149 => 6.991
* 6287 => 6.253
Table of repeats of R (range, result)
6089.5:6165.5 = 7.536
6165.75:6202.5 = 6.158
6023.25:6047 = 6.967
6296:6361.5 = 6.942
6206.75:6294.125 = 6.51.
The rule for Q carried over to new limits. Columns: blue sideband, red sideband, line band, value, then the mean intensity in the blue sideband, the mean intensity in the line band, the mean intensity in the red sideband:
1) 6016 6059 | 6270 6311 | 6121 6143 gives -0.8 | 6.6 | 6.65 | 6.09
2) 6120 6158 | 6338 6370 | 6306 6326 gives 1.4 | 6.71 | 6.26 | 6.74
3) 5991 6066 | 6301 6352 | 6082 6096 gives -1.0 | 6.49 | 6.96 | 6.48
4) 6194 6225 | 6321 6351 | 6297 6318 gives 1.2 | 5.57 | 6.09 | 6.71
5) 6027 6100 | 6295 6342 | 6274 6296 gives 0.9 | 6.82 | 6.14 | 6.34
